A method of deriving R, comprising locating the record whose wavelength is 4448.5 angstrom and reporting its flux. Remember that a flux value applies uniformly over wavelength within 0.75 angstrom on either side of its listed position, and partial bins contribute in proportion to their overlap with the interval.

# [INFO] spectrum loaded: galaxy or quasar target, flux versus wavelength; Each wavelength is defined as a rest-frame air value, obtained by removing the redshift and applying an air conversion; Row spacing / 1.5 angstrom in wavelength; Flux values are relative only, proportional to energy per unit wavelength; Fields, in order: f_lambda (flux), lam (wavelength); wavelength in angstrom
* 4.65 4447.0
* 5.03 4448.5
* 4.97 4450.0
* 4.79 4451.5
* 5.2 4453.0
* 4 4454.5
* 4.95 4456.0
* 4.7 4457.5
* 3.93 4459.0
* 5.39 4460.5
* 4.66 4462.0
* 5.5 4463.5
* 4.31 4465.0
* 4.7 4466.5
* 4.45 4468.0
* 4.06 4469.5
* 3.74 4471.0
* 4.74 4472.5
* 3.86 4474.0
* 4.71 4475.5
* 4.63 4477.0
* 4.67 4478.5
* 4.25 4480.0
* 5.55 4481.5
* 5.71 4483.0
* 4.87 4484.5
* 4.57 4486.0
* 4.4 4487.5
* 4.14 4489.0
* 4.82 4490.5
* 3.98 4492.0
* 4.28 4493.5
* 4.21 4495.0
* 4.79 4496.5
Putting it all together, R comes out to 5.03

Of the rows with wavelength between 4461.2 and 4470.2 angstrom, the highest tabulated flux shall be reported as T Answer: 5.5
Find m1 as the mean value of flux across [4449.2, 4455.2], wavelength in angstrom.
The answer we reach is 4.75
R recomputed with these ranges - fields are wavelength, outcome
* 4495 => 4.21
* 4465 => 4.31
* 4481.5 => 5.55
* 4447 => 4.65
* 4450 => 4.97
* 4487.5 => 4.4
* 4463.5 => 5.5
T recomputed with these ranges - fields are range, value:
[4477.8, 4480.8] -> 4.67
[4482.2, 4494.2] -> 5.71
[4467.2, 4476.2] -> 4.74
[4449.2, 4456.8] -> 5.2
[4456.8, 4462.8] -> 5.39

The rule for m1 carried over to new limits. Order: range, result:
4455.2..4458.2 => 4.81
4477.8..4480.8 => 4.47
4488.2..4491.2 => 4.47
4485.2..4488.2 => 4.49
